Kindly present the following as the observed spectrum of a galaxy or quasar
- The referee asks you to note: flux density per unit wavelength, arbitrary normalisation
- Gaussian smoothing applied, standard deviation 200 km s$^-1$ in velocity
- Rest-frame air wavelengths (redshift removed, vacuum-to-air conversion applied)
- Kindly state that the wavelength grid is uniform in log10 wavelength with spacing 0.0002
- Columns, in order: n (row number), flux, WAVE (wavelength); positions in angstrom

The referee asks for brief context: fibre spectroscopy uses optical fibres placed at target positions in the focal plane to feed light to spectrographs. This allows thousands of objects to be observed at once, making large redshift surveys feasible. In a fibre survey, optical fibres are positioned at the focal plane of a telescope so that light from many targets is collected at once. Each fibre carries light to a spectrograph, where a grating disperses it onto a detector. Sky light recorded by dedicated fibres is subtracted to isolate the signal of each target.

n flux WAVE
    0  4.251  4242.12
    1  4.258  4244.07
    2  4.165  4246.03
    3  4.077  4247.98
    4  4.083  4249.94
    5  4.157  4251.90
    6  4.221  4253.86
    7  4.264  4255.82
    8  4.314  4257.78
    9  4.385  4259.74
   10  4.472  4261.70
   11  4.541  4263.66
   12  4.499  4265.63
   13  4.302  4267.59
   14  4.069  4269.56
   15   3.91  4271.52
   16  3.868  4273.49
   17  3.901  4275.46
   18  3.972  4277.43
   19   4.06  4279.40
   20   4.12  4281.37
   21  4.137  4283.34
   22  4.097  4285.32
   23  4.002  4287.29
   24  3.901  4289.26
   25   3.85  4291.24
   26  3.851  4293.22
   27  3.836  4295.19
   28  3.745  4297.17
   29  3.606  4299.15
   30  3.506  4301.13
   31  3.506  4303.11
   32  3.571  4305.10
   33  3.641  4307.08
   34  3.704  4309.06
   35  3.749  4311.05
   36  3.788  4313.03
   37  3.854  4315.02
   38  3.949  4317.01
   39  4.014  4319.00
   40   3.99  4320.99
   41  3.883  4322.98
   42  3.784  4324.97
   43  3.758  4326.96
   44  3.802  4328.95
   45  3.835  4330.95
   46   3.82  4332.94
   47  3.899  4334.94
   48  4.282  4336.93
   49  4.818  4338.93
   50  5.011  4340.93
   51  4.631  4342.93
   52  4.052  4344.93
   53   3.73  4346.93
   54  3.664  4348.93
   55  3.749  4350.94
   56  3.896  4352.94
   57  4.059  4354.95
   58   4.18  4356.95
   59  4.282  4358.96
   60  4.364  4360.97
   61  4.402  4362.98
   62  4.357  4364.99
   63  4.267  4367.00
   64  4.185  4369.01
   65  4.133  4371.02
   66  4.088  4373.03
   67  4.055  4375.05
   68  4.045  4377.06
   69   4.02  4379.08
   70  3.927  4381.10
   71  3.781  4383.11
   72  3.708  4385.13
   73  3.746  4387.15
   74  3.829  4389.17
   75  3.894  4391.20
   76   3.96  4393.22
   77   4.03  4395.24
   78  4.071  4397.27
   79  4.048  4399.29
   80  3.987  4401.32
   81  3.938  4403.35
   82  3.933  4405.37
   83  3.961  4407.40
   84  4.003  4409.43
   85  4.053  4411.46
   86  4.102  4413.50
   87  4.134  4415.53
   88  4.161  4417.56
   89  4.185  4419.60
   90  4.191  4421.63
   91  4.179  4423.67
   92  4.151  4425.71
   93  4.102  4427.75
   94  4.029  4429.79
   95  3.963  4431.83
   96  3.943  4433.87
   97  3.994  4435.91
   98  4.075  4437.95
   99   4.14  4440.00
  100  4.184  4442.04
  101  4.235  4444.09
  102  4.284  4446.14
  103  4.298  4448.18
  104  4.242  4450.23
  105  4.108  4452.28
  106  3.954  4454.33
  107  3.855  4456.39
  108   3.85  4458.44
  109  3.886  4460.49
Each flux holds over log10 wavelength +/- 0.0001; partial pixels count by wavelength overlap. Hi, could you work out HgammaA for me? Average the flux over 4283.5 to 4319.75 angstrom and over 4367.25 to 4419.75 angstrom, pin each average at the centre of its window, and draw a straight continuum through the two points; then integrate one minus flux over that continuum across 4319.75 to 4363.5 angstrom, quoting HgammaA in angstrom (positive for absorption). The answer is -2.24 angstrom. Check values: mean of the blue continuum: 3.79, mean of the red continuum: 4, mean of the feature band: 4.08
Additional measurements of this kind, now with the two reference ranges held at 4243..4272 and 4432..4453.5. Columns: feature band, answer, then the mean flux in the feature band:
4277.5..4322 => 4.1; 3.84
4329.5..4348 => -0.1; 4.22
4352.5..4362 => 0.0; 4.17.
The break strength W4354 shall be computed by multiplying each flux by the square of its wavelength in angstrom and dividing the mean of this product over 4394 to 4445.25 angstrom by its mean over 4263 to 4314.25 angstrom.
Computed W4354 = 1.1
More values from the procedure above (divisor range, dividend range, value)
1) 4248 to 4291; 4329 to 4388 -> 1.03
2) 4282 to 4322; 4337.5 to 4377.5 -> 1.13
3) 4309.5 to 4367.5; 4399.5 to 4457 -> 1.05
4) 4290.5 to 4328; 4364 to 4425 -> 1.11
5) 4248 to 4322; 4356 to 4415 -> 1.06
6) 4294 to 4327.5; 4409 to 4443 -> 1.15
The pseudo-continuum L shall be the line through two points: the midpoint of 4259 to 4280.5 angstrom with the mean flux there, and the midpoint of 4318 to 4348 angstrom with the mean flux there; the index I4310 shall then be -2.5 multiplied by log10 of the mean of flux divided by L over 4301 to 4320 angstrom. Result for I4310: 0.11 mag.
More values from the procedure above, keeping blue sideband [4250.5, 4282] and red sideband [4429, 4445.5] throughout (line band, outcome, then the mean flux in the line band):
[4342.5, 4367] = 0.01 mag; 4.11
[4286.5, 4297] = 0.08 mag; 3.88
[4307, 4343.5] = 0.04 mag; 4.01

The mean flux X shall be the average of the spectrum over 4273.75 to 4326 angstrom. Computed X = 3.85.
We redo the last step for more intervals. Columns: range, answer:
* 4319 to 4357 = 4.04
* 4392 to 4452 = 4.09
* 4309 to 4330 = 3.85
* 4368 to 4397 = 3.96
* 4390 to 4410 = 3.98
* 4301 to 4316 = 3.67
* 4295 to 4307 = 3.61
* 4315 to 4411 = 4.04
